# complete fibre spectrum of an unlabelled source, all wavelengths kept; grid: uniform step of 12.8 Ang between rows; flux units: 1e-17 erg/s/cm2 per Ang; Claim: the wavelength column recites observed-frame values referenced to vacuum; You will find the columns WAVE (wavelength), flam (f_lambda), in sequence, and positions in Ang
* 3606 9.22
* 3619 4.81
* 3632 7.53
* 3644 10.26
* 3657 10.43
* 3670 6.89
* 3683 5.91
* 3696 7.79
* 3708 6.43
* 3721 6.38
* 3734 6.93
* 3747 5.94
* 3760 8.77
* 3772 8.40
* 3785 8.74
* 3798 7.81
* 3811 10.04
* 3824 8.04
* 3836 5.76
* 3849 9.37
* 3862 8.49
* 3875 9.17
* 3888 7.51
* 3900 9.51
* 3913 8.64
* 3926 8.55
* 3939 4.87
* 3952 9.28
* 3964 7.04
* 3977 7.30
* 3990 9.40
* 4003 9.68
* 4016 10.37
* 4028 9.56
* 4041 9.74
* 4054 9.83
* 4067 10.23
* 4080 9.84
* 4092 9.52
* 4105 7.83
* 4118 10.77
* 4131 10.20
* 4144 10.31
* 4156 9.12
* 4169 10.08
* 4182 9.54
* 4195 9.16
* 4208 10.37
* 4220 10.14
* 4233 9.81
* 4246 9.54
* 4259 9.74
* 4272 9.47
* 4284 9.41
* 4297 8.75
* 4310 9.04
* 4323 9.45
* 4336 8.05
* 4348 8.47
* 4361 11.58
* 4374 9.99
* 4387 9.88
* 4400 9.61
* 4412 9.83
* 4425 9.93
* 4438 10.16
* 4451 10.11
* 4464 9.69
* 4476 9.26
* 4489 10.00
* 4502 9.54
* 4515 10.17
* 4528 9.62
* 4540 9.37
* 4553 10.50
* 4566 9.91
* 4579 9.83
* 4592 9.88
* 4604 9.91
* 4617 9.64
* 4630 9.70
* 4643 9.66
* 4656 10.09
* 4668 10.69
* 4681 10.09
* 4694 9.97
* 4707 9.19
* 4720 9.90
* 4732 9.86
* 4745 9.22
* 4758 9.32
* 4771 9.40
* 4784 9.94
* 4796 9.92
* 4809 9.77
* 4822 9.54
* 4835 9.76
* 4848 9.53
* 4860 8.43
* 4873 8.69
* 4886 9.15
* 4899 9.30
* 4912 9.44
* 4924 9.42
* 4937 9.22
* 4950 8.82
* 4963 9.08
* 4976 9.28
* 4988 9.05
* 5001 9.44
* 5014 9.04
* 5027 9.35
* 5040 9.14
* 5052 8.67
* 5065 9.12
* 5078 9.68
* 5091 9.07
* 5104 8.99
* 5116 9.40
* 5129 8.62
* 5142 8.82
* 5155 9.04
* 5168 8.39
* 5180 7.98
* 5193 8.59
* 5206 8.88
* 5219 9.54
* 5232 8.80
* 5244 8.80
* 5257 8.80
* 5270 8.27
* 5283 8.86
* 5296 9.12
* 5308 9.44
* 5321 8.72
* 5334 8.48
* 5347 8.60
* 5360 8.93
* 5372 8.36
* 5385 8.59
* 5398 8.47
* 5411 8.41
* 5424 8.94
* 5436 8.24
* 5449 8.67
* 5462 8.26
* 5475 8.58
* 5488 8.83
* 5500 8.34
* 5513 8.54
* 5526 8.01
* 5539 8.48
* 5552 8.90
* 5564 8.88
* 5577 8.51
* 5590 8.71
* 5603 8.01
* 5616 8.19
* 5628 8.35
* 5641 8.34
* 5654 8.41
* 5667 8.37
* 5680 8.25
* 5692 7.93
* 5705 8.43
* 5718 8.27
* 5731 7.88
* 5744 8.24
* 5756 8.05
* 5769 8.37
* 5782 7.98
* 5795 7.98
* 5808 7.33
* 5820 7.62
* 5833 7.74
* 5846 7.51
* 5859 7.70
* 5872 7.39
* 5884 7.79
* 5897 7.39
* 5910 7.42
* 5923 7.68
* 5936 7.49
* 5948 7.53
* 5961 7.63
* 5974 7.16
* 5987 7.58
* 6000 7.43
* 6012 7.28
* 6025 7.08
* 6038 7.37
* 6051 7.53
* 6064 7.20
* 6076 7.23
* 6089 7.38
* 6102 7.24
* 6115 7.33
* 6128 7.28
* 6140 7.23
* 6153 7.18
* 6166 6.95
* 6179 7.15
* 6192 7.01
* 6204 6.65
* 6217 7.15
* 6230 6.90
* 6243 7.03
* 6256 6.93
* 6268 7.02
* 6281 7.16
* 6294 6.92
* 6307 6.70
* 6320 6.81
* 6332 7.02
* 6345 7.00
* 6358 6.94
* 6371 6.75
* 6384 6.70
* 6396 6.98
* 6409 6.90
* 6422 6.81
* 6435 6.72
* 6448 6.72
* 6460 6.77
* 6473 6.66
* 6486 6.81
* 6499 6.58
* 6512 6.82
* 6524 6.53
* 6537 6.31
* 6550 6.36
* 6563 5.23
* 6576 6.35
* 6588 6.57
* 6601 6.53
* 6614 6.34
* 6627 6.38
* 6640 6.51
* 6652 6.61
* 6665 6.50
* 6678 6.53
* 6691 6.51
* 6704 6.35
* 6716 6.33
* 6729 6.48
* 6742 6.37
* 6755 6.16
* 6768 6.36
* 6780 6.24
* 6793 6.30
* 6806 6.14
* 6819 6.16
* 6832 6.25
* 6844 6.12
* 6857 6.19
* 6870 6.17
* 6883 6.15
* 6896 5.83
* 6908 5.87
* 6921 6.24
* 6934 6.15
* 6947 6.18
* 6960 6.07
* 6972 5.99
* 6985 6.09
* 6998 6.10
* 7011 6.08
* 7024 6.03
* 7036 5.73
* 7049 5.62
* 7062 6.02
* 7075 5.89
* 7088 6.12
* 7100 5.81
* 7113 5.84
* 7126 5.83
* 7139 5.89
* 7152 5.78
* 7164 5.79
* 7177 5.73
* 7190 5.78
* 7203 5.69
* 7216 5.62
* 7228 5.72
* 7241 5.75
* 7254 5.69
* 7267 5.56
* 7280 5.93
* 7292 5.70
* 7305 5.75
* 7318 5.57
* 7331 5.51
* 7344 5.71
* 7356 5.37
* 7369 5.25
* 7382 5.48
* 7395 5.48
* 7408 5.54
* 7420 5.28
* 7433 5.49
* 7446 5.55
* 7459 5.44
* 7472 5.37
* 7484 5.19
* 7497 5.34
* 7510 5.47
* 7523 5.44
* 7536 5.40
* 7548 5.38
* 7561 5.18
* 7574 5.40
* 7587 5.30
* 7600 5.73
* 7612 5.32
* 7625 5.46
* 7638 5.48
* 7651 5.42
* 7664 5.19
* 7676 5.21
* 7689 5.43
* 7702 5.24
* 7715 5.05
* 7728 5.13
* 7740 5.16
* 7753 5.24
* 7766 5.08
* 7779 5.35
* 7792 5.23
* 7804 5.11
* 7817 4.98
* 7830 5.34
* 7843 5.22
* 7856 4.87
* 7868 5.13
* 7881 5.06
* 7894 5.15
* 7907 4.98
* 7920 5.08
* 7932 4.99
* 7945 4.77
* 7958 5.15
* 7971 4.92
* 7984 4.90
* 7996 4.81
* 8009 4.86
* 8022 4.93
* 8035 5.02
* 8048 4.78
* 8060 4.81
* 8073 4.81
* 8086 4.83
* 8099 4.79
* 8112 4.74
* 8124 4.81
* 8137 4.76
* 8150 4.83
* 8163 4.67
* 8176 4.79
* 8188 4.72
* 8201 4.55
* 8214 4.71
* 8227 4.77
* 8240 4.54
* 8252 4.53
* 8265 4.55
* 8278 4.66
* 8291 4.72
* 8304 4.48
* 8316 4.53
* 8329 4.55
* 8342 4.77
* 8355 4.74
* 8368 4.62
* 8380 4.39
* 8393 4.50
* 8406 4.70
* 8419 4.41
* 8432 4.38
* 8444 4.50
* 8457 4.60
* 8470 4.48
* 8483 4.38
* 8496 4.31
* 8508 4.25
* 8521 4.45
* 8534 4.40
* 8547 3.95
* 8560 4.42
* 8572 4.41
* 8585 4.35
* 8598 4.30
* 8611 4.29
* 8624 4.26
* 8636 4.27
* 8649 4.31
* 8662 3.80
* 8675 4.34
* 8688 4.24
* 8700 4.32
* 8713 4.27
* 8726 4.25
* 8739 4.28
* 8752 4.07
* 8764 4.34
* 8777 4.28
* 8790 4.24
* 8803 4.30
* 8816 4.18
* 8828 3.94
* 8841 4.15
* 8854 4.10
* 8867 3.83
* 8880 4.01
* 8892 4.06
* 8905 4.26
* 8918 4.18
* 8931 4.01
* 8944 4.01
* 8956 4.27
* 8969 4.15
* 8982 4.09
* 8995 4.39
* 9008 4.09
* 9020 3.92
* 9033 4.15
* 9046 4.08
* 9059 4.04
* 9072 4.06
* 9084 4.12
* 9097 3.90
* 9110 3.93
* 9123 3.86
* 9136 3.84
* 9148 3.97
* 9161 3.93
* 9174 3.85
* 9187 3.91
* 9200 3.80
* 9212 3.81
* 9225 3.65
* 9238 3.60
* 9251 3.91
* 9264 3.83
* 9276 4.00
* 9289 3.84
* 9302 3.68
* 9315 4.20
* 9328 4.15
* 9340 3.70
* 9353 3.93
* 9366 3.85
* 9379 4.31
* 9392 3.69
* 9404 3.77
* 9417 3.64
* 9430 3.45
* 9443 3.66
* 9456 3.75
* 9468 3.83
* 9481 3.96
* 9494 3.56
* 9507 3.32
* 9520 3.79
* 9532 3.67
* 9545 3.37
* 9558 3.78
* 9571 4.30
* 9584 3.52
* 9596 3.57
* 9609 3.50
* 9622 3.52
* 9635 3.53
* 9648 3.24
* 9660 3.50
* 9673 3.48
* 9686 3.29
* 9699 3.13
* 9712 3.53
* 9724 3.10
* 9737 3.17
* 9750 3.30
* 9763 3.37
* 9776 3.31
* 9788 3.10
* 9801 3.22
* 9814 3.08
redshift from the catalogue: 0.00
